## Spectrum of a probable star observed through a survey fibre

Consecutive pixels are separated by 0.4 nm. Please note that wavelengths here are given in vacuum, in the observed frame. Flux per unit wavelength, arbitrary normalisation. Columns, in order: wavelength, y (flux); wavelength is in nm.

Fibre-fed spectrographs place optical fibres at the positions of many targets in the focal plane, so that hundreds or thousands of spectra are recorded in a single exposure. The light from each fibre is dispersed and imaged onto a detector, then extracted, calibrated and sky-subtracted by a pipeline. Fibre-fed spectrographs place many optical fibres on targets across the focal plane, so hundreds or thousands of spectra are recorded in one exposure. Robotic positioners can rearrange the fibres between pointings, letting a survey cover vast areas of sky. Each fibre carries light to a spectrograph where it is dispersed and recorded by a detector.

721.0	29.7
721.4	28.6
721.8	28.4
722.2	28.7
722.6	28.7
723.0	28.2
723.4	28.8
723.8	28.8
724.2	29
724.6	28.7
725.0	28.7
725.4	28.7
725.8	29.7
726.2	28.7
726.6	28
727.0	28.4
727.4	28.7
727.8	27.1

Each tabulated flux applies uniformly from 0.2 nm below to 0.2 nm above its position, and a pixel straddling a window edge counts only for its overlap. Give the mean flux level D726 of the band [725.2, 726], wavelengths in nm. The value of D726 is 29.2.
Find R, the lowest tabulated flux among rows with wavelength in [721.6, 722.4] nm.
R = 28.4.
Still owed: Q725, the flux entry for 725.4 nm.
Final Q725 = 28.7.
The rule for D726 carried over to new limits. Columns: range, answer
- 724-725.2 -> 28.8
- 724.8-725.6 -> 28.7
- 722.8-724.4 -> 28.7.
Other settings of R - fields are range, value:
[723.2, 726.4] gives 28.7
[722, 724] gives 28.2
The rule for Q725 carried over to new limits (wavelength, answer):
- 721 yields 29.7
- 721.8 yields 28.4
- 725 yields 28.7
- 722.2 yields 28.7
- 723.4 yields 28.8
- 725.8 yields 29.7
